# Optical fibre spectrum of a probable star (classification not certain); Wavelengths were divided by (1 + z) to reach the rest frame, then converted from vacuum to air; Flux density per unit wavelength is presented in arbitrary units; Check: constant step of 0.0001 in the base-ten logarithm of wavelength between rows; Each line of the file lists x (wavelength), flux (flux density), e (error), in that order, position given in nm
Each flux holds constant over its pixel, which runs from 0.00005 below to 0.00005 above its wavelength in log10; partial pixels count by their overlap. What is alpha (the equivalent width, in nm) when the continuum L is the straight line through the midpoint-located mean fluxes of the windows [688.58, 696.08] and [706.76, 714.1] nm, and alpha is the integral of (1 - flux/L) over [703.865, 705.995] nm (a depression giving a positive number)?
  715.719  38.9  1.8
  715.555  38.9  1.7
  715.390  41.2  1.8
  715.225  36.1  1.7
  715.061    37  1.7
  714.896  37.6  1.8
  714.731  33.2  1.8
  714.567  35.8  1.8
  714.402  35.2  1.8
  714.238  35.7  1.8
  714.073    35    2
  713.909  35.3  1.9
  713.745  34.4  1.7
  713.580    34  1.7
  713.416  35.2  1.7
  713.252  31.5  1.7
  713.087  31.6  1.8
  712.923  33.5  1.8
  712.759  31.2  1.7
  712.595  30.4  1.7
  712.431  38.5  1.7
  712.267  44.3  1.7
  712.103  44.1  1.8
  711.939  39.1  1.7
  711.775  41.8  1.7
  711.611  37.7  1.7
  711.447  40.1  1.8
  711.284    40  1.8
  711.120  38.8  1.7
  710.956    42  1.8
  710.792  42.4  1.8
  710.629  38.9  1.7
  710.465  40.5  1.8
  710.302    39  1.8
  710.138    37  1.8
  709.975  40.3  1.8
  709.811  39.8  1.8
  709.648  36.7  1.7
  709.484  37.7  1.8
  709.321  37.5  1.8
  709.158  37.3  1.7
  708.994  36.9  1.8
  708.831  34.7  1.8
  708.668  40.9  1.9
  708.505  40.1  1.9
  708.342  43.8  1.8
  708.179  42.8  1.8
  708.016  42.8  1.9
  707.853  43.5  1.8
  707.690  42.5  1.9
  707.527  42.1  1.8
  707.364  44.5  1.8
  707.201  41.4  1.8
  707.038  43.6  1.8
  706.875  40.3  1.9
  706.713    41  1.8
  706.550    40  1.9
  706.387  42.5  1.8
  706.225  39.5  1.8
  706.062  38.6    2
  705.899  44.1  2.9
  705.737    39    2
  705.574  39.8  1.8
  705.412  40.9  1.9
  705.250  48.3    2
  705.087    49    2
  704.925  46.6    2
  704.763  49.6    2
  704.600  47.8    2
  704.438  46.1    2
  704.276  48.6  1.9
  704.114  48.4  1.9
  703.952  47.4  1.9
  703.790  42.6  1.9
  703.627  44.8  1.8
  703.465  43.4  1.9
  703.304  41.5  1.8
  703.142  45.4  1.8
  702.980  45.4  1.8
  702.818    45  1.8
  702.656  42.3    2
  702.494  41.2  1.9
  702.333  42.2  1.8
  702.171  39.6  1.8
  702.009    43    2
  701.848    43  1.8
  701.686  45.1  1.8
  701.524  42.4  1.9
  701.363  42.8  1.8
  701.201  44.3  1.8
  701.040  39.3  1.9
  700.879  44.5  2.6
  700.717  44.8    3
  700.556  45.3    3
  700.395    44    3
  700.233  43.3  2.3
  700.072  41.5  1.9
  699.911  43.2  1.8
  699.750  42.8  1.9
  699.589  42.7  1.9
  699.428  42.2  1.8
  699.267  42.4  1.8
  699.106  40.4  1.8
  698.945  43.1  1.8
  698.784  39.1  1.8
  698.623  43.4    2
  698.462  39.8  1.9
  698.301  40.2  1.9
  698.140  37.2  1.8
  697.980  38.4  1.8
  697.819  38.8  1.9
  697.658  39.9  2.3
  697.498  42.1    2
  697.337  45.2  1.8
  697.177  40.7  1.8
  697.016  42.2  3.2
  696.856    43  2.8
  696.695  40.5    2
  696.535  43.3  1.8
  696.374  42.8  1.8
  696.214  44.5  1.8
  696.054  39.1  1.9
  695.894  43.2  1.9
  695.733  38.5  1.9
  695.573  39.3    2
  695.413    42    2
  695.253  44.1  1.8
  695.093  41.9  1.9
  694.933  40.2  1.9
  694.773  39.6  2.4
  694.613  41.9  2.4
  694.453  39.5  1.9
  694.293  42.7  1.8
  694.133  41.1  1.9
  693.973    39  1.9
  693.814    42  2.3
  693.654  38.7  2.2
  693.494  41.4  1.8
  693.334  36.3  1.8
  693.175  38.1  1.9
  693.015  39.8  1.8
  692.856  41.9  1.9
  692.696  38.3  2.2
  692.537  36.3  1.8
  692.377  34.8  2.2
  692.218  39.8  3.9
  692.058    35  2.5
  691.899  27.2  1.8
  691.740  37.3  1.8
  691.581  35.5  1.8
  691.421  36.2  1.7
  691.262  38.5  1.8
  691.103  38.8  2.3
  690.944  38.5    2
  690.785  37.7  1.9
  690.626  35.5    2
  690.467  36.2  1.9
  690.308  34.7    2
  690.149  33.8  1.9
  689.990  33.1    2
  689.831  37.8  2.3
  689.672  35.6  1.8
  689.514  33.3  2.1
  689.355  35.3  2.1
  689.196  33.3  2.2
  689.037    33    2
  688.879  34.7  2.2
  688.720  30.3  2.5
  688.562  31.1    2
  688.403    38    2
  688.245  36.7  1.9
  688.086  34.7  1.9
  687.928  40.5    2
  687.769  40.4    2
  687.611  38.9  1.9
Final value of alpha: -0.40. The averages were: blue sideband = 37.6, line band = 45.8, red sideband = 38.8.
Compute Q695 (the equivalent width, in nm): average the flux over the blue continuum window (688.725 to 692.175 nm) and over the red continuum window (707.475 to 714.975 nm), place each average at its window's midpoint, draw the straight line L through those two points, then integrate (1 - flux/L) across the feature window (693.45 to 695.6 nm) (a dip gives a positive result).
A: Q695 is -0.31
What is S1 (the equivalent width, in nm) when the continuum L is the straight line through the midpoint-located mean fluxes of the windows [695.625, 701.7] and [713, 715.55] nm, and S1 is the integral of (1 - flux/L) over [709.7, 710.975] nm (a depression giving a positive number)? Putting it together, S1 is -0.10 nm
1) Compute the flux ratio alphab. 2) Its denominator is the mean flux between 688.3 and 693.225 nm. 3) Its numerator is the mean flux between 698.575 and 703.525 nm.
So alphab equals 1.2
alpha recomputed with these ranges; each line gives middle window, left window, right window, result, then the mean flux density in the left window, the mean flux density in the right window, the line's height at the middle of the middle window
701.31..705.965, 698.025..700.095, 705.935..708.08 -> -0.309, 41.3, 41.7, 41.6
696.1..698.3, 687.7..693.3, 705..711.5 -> -0.205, 36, 40.8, 37.8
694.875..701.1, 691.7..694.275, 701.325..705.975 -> -0.120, 38.1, 44.3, 41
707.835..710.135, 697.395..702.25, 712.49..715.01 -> -0.166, 42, 34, 36.8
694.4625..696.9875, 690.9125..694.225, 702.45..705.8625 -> -0.112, 37.8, 44.9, 39.8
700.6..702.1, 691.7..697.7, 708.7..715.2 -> -0.164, 40.1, 37.2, 39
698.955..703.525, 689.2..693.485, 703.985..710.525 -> -0.359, 36.4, 41.9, 39.8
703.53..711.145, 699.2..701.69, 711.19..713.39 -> -0.440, 43.1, 37.2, 39.7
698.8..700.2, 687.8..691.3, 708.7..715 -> -0.227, 35.5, 37.3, 36.3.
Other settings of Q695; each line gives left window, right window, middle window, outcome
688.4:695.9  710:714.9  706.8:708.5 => -0.25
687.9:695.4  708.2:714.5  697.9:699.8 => -0.18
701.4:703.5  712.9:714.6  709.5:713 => -0.25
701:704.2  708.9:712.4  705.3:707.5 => 0.02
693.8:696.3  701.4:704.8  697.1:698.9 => 0.08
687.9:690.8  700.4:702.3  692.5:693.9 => -0.07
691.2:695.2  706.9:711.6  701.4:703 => -0.13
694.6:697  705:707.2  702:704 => -0.07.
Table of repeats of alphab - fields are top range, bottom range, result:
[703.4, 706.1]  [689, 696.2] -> 1.19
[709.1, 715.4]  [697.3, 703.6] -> 0.88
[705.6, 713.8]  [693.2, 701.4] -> 0.94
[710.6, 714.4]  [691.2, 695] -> 0.97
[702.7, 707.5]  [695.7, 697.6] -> 1.04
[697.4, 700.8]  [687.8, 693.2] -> 1.16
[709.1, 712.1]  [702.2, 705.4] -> 0.87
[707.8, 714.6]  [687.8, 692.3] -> 1.07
